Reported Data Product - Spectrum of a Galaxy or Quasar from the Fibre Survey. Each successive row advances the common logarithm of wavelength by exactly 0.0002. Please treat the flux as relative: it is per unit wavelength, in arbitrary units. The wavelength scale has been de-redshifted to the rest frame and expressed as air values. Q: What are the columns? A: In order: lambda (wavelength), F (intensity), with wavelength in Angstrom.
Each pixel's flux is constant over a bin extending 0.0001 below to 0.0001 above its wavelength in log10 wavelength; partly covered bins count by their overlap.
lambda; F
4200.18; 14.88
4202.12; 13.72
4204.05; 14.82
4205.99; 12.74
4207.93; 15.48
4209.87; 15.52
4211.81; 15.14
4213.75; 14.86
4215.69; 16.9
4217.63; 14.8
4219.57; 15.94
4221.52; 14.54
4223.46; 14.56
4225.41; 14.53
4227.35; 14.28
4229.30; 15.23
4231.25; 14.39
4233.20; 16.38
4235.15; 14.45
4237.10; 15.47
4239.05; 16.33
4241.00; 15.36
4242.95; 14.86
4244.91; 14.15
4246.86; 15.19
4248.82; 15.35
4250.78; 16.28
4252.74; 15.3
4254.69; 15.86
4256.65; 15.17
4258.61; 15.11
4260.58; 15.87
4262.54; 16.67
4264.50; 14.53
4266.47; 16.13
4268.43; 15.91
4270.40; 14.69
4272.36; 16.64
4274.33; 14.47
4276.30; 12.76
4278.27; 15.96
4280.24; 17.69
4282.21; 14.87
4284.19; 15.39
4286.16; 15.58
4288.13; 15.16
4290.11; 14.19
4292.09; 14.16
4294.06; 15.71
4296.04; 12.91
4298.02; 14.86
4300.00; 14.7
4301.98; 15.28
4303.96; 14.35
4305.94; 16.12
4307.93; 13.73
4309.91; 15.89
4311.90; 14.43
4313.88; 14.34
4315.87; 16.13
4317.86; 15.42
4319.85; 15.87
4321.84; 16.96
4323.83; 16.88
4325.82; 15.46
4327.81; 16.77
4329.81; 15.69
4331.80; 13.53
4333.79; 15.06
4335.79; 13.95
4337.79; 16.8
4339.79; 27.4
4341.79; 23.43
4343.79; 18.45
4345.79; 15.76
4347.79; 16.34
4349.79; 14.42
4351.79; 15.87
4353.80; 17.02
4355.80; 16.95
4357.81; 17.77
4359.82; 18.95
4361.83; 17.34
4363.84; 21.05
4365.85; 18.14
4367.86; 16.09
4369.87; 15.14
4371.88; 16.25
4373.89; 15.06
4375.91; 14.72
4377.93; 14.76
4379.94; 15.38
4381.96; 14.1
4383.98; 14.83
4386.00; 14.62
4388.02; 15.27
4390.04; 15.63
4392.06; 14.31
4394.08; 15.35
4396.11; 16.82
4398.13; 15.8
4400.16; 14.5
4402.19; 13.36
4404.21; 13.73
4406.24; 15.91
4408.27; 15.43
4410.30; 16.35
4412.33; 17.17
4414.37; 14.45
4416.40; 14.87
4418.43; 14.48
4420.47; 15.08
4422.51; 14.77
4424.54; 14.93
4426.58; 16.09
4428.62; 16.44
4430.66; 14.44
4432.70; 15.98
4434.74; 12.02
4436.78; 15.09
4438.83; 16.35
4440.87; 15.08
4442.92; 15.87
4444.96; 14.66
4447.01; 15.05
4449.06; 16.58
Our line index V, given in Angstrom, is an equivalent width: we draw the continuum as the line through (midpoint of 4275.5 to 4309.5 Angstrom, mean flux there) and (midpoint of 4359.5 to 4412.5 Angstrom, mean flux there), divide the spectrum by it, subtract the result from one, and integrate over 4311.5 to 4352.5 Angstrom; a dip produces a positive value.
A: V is -3.7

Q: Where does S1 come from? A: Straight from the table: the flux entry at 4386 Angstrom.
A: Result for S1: 14.62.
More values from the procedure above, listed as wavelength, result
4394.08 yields 15.35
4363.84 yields 21.05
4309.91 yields 15.89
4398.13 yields 15.8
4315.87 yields 16.13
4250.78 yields 16.28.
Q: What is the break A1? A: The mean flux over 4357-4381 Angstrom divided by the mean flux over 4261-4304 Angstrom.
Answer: 1.10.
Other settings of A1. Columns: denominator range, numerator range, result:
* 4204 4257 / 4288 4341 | 1.03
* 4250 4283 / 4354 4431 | 1.01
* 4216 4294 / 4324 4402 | 1.08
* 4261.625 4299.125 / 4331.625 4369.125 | 1.16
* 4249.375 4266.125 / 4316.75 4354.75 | 1.08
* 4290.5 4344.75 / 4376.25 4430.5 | 0.94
